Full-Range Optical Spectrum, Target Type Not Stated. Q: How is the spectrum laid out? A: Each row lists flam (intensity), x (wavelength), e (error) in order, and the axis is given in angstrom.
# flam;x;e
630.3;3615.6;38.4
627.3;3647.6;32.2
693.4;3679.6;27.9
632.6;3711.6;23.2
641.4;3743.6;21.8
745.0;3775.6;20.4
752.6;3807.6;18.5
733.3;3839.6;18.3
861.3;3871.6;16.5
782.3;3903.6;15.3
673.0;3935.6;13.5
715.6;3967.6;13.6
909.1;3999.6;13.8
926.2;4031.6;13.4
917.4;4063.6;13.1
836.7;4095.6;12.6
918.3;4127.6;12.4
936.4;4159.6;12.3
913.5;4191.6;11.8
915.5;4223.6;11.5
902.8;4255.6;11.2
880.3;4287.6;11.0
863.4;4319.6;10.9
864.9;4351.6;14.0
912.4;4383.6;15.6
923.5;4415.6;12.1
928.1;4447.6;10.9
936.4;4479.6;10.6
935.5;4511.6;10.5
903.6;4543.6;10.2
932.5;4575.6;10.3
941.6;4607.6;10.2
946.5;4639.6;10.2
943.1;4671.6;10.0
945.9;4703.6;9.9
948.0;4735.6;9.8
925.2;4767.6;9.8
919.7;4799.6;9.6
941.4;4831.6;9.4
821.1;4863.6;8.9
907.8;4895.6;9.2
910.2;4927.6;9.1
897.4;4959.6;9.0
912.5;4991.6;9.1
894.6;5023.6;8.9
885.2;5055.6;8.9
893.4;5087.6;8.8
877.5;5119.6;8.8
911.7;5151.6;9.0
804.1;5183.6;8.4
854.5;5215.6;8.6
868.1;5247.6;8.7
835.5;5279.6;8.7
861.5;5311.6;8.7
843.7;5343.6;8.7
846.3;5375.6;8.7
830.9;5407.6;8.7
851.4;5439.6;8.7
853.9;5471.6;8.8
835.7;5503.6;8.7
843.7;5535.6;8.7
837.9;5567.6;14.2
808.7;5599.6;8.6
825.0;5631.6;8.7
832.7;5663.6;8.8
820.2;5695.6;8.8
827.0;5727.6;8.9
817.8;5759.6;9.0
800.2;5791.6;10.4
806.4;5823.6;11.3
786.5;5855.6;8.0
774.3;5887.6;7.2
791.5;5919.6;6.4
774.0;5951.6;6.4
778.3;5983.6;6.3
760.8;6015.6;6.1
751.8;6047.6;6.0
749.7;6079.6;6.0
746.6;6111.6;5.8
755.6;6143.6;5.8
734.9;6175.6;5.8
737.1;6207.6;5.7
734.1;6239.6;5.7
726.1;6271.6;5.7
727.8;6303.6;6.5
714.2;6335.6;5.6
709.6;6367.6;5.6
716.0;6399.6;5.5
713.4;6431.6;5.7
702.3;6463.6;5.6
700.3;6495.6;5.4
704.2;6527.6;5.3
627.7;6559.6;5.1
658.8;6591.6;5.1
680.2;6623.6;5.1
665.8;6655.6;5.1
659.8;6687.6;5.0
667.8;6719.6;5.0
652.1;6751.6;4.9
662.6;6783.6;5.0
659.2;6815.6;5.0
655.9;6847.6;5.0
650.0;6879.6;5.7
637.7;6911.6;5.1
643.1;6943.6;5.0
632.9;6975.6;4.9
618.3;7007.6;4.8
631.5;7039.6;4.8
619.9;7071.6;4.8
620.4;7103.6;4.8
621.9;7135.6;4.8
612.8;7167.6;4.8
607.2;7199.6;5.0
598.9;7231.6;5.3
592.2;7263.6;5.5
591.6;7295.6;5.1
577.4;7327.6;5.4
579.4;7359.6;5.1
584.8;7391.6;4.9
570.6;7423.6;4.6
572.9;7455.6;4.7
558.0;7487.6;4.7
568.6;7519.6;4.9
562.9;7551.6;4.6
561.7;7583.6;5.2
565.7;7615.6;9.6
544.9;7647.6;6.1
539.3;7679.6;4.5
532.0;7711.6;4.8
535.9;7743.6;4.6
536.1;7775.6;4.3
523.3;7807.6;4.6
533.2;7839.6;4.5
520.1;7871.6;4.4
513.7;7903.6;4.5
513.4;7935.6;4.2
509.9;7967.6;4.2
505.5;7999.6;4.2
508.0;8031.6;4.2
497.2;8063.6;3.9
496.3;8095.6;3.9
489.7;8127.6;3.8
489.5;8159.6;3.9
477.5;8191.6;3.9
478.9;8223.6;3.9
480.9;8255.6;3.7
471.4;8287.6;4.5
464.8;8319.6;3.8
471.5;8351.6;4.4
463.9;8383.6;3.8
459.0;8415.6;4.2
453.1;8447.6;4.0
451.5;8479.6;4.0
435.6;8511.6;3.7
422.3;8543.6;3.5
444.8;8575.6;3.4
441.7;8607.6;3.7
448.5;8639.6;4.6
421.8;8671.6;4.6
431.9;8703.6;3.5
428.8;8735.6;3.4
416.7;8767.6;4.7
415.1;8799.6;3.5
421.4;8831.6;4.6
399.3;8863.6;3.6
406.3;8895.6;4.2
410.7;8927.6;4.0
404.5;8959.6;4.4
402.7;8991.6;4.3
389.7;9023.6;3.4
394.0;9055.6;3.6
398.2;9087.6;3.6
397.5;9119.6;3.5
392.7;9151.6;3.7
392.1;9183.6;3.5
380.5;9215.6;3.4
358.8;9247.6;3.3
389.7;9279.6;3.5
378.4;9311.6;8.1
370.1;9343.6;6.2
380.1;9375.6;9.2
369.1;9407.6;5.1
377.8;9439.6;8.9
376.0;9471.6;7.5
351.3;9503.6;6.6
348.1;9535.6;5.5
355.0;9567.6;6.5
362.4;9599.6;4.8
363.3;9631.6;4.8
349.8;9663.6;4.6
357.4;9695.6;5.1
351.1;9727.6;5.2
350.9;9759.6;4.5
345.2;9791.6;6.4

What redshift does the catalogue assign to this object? 0.00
